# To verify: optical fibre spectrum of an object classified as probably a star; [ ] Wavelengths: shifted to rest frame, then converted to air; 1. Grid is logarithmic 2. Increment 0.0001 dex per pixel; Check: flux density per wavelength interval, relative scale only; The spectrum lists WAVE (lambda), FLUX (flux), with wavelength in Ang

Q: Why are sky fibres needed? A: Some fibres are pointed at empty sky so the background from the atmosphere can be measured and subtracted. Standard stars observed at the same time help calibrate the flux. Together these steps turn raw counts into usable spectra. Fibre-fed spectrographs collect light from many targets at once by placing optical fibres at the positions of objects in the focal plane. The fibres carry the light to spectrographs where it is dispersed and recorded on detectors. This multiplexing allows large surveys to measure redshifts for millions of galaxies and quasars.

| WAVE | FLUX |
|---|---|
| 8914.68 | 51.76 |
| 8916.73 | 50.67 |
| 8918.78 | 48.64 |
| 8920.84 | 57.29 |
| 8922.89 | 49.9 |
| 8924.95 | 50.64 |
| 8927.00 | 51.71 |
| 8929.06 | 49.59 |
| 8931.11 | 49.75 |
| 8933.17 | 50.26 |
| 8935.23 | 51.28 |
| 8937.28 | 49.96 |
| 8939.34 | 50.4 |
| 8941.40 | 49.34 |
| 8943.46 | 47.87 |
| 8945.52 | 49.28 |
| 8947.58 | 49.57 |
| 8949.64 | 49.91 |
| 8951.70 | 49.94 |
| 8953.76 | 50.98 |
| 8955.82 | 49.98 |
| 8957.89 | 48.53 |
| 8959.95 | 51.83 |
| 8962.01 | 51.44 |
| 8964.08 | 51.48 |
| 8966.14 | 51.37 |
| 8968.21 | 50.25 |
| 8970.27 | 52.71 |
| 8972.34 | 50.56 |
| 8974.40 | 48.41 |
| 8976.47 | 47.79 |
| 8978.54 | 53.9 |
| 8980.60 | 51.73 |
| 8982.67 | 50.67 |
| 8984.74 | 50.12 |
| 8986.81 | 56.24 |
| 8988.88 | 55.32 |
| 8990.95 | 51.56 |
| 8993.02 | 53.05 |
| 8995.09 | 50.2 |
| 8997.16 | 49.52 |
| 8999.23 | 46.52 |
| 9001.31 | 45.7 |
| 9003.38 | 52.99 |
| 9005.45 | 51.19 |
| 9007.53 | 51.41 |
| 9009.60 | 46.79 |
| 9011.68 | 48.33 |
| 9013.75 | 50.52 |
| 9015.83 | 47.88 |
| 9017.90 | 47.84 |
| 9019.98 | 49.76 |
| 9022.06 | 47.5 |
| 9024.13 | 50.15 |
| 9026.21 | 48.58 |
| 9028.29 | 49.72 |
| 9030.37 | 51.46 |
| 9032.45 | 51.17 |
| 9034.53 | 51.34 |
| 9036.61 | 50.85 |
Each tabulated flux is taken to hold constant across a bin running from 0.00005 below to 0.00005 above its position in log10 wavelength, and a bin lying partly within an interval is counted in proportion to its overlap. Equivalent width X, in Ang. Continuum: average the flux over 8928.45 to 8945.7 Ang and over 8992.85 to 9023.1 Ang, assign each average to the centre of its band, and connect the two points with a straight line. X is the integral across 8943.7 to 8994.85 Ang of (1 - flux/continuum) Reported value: -1.6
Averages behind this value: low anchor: 49.8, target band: 51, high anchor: 49.2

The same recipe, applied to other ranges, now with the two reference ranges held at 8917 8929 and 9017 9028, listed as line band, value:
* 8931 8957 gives 0.50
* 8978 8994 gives -0.97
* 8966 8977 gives -0.01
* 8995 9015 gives 0.01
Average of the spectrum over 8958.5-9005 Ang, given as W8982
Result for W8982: 51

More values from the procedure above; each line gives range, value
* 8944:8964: 50.2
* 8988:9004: 50.5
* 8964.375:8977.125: 50.3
